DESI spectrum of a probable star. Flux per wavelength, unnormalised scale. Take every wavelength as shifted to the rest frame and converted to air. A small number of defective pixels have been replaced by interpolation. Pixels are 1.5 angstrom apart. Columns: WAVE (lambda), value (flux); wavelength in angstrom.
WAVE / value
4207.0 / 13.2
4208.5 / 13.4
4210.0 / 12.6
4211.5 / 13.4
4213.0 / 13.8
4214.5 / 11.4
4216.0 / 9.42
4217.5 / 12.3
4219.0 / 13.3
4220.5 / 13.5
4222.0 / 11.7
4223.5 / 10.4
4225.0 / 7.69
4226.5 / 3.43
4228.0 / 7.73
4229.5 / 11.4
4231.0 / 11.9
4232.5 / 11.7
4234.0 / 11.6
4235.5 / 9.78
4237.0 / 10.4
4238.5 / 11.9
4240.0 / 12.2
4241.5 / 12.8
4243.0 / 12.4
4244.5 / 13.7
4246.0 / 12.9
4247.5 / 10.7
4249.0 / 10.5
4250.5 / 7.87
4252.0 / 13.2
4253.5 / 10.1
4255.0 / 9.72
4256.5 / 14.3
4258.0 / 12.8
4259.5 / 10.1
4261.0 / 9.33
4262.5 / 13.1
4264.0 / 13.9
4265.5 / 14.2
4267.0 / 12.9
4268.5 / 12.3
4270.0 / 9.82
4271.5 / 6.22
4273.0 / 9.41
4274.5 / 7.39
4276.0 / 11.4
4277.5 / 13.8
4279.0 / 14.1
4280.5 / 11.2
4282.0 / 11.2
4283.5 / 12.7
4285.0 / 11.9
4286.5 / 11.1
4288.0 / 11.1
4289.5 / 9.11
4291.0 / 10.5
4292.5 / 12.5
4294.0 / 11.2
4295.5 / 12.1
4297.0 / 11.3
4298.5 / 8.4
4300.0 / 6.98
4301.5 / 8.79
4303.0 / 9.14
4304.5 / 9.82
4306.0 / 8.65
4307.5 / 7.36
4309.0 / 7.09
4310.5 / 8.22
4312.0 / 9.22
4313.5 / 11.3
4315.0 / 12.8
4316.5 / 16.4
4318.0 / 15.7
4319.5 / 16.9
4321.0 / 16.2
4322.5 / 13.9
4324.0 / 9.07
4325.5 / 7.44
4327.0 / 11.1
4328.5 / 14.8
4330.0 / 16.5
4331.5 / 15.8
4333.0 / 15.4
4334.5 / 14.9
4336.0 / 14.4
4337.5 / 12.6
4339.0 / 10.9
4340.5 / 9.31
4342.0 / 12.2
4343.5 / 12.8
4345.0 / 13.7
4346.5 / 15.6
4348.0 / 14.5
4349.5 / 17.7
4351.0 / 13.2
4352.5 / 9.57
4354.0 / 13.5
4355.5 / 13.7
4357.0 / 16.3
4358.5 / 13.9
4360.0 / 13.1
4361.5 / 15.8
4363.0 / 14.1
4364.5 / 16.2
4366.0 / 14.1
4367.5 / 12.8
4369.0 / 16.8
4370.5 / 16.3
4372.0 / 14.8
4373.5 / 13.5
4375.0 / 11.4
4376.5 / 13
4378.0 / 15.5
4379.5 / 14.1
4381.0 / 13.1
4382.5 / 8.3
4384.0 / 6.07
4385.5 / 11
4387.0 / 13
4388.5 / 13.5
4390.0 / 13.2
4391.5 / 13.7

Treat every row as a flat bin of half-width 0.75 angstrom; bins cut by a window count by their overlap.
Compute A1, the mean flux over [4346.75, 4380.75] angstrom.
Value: 14.3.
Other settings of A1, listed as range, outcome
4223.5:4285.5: 11.1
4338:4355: 13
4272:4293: 11.2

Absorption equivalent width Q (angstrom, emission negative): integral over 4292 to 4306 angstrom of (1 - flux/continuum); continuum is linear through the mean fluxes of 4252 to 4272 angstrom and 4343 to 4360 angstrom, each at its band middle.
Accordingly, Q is 3.0 angstrom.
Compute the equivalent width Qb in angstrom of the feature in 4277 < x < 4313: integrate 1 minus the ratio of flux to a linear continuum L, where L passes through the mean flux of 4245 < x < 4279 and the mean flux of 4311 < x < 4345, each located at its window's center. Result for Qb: 5.5 angstrom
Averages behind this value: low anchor 11.3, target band 10.3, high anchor 13.1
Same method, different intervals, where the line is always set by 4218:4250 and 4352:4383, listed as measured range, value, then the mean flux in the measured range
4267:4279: 1.39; 10.5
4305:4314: 2.88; 8.6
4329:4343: -0.40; 13.6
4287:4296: 0.88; 11.1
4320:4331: 0.08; 12.9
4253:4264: -0.01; 11.6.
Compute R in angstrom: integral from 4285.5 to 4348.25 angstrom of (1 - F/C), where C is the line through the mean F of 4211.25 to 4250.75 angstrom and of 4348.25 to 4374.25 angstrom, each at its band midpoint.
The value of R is 7.2 angstrom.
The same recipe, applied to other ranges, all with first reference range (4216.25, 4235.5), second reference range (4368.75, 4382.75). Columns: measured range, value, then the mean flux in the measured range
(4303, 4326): 2.1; 11.3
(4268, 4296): 1.8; 11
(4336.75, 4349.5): 0.1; 13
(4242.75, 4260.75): -0.6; 11.4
